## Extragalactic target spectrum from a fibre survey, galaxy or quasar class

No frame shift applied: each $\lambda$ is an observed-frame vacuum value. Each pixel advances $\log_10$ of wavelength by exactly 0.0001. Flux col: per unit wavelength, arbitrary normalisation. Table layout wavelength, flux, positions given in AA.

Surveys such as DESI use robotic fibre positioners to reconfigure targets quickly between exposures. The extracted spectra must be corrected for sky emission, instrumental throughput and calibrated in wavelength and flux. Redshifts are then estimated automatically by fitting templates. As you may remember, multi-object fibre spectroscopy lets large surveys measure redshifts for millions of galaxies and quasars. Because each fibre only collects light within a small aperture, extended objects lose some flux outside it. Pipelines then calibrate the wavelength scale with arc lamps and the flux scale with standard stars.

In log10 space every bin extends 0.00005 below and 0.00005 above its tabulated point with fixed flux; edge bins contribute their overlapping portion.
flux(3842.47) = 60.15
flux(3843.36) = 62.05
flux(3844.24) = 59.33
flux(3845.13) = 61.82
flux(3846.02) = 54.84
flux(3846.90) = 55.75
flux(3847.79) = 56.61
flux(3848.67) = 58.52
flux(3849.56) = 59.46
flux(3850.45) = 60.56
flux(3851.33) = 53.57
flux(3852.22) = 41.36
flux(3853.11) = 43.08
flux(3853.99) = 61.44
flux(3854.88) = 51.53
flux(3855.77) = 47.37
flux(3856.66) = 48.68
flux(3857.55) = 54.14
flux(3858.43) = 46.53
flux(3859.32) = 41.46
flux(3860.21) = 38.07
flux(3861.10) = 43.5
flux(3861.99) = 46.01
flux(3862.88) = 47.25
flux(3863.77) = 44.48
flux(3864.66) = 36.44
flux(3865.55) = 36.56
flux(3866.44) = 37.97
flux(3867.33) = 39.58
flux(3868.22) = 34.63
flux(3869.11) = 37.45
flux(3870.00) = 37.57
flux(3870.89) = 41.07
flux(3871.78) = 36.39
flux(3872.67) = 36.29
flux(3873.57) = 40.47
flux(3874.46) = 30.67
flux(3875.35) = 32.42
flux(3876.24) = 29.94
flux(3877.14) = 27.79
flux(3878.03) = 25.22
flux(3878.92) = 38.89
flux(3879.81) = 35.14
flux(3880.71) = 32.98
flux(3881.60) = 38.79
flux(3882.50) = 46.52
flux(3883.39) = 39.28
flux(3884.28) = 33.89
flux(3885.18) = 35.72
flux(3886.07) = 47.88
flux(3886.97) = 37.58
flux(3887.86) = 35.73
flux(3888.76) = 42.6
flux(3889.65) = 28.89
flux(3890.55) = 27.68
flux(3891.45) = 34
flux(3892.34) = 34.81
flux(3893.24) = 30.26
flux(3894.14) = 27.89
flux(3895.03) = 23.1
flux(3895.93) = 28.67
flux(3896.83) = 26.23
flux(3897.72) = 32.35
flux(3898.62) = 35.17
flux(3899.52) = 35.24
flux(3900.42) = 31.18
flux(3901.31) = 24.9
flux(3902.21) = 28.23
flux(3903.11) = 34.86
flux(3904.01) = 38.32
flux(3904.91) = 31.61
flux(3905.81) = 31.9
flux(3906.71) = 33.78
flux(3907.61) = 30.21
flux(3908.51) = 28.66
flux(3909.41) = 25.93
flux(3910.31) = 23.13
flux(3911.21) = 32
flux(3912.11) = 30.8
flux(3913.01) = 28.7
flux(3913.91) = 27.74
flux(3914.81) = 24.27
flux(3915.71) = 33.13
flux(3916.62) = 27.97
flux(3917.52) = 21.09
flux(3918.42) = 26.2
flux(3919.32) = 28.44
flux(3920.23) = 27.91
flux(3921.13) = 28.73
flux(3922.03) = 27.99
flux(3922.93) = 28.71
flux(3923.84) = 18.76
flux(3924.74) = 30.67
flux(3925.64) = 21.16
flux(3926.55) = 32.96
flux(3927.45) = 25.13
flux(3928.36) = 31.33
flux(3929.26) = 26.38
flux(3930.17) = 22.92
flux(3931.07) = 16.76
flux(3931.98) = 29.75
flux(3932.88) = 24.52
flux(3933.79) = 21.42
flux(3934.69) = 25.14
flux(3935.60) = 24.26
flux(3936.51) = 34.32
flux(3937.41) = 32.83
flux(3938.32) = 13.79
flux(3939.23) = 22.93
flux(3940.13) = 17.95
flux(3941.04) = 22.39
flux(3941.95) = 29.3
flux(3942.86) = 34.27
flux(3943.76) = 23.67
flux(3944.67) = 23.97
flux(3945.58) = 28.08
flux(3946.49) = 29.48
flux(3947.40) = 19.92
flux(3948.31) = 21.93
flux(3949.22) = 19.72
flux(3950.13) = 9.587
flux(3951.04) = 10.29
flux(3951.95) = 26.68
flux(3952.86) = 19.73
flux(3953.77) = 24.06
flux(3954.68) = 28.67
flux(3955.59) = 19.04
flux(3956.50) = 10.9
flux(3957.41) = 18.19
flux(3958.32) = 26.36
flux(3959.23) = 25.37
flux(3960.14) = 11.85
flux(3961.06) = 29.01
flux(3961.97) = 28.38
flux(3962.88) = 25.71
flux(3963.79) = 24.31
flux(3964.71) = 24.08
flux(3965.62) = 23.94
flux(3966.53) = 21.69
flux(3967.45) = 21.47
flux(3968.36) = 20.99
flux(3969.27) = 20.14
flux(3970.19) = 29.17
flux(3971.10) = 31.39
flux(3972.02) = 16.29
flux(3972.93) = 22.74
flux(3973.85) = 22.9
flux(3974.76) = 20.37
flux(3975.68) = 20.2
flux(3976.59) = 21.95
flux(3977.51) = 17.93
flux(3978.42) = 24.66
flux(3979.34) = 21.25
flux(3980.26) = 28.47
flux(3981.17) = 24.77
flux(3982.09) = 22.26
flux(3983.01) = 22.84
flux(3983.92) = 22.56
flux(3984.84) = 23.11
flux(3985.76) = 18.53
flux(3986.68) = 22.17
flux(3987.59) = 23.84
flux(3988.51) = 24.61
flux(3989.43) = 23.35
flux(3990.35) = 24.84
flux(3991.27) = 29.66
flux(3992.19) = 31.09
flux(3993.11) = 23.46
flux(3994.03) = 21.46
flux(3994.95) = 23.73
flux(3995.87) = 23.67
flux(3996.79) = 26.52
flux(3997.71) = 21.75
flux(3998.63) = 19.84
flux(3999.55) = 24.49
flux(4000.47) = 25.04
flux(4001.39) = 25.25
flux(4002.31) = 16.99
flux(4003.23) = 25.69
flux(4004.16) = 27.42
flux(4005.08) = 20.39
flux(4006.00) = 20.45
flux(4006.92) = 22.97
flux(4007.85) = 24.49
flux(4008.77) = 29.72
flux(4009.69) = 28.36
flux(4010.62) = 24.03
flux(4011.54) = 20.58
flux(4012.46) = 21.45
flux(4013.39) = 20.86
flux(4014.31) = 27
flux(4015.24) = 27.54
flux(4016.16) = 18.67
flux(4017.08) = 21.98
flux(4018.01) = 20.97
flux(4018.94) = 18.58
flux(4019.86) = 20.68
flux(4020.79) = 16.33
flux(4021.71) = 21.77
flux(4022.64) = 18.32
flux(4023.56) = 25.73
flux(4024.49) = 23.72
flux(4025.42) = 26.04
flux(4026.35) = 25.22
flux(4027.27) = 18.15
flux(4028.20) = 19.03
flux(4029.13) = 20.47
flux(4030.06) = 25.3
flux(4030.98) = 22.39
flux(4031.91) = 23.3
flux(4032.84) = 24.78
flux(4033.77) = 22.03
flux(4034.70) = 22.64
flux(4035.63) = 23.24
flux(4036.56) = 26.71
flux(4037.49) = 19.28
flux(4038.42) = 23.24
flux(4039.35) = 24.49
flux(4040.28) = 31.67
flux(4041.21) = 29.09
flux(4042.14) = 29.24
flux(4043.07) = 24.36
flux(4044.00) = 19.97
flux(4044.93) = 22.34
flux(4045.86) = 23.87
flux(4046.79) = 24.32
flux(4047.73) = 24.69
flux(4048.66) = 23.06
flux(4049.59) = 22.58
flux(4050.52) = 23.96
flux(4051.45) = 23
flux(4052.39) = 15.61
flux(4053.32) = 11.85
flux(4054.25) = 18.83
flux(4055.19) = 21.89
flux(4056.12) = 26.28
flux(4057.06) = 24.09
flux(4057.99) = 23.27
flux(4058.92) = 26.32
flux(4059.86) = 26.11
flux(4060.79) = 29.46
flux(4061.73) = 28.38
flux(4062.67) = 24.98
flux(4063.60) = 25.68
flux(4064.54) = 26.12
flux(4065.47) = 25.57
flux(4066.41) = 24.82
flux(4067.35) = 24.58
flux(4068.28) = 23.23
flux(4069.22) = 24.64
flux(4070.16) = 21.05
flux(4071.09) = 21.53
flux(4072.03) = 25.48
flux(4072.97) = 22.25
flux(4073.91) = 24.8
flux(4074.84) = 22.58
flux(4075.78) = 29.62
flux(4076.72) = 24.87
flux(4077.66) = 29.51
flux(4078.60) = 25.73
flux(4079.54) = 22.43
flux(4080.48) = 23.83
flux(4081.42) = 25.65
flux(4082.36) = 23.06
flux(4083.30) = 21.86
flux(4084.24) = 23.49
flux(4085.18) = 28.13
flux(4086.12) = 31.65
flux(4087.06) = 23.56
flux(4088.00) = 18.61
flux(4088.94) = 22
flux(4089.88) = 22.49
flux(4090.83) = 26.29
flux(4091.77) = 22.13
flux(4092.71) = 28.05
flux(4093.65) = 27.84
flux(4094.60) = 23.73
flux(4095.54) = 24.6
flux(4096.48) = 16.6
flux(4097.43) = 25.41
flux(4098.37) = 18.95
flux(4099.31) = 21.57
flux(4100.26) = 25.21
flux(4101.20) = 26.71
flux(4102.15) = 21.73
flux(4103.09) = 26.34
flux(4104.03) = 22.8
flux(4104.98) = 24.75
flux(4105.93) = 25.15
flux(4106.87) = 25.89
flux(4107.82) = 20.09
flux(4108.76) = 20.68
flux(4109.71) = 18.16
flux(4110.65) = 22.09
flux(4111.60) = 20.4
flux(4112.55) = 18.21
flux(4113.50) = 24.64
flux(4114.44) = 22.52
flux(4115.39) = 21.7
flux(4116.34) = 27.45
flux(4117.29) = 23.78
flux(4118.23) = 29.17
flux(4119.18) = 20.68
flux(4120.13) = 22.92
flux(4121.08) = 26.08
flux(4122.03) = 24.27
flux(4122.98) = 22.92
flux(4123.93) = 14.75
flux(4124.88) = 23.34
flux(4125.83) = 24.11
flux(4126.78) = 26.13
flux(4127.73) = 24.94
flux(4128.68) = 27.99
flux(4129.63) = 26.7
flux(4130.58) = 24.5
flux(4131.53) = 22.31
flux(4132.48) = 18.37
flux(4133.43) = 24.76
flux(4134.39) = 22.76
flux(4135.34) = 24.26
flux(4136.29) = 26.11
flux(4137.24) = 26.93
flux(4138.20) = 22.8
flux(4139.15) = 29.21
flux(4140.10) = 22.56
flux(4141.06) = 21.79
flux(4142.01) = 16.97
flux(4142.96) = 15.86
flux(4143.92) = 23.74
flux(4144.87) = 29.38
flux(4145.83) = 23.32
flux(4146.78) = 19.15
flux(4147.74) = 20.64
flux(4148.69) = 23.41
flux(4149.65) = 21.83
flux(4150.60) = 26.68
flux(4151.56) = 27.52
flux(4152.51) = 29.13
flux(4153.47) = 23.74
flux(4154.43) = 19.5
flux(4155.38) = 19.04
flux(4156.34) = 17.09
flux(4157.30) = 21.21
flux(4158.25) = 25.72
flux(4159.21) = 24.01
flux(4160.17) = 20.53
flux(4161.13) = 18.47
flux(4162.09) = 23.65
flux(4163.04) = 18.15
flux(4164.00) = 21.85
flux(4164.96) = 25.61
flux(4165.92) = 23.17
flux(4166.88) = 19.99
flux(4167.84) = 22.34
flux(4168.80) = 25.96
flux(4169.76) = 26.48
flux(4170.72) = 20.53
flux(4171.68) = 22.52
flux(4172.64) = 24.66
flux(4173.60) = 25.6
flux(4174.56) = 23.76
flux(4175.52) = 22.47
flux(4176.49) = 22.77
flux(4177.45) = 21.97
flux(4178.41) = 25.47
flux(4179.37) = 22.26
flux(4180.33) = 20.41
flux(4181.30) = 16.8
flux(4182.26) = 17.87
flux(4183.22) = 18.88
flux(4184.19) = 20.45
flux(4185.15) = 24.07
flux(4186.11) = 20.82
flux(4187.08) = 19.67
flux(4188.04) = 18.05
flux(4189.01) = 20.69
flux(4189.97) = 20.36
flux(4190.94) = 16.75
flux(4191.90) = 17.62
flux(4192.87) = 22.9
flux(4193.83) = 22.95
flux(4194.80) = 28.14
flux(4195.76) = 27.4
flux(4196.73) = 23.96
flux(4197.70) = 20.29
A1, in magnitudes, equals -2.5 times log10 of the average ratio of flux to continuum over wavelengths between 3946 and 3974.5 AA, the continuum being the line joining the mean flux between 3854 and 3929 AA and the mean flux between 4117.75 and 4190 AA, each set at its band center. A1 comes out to 0.37 mag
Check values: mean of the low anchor 34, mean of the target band 22.1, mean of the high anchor 22.7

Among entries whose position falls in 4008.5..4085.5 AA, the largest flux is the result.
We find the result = 31.67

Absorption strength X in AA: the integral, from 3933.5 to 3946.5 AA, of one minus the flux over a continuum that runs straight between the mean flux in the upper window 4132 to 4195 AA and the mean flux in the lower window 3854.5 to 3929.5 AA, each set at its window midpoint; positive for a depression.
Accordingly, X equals 2.6 AA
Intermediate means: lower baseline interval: 33.8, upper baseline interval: 22.3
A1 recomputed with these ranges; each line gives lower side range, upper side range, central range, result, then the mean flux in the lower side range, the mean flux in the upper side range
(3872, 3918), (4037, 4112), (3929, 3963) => 0.28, 32.2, 23.9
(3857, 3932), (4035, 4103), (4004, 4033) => 0.18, 32.9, 24.1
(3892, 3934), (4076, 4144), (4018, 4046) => 0.11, 28.4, 23.6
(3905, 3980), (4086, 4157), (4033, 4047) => -0.03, 24.6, 23.3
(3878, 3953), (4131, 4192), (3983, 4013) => 0.12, 28.6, 22.2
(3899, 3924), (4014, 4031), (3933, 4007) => 0.09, 29.1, 21.9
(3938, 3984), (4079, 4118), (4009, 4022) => 0.03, 22.5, 23.5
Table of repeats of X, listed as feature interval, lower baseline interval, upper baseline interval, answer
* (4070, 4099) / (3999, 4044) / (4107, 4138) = -1.1 AA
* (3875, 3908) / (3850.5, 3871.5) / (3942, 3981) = 3.8 AA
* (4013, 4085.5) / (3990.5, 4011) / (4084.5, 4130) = 1.4 AA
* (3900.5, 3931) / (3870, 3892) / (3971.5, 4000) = 3.2 AA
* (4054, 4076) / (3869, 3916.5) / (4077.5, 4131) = 0.7 AA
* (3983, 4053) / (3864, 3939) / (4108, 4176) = 10.0 AA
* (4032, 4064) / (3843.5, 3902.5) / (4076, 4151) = 4.8 AA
